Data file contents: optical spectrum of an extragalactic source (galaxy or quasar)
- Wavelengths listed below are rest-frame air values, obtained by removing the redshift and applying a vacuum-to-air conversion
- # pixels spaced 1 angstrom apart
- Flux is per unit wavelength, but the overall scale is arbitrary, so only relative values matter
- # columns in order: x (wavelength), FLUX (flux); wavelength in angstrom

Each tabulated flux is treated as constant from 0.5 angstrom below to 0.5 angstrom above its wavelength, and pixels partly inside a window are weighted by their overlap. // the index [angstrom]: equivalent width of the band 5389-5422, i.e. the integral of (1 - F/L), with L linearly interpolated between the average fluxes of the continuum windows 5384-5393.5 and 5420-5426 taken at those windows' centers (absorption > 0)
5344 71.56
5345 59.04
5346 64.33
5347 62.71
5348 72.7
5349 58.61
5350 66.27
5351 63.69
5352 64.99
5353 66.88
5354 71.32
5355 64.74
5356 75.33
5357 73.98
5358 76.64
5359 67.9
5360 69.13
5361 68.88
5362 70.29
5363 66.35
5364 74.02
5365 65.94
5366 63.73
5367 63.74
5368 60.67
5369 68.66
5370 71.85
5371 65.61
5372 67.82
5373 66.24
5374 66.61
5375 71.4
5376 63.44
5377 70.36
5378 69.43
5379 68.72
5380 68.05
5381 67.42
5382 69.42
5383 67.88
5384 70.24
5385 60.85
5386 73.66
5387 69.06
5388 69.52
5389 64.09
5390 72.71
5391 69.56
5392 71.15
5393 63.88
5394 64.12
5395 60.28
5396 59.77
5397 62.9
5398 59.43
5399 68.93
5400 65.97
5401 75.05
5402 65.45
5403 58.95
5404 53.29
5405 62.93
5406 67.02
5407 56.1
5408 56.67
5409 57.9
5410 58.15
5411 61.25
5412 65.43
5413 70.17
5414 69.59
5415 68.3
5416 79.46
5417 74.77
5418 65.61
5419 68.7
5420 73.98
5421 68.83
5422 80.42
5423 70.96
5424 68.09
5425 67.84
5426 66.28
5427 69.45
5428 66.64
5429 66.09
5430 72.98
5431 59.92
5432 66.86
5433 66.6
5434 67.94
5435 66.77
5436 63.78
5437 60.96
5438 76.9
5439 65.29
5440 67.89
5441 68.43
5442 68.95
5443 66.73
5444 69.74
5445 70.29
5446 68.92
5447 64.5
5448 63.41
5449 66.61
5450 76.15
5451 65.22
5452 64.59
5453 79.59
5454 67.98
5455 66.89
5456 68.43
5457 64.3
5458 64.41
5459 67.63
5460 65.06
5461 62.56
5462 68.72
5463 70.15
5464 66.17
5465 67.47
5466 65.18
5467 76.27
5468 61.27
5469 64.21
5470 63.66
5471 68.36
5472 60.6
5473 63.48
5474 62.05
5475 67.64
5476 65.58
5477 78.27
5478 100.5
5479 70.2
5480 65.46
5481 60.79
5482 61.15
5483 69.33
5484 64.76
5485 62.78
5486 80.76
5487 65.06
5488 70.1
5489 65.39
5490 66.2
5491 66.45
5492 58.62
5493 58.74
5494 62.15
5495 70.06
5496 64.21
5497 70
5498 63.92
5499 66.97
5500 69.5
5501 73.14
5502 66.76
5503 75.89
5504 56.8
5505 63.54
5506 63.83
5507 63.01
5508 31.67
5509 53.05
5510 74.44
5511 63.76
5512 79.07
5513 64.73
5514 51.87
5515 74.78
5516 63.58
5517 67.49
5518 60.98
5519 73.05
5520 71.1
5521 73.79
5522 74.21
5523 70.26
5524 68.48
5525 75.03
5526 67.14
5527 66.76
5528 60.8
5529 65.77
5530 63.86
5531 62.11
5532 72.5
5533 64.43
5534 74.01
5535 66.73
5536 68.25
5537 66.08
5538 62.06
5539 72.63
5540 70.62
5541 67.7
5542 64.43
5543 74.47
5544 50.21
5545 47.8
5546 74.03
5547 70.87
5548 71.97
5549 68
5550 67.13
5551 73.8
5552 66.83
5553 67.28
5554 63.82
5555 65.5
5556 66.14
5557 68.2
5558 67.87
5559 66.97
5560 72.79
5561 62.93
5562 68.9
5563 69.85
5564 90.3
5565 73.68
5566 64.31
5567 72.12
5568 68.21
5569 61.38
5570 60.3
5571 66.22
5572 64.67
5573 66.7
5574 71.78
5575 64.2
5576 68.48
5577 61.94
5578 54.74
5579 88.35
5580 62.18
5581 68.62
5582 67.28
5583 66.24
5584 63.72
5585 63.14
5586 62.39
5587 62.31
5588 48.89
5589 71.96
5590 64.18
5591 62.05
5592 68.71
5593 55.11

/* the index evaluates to 1.88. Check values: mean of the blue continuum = 68.4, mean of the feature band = 65.7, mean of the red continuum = 71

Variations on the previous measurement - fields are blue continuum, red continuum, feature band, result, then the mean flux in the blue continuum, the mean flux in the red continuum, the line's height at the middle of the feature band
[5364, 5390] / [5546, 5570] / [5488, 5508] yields 1.1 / 67.6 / 69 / 68.5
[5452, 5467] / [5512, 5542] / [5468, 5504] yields 0.2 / 67.7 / 67.8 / 67.7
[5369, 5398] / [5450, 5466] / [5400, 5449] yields 0.4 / 67.2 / 67.5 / 67.4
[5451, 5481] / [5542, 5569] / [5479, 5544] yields 1.7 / 68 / 68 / 68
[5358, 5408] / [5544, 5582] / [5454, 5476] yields 0.3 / 66.5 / 67.6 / 67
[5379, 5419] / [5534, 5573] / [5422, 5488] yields -1.4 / 65.8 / 67.6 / 66.5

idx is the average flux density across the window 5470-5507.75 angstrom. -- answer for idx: 66.8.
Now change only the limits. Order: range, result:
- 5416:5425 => 71.7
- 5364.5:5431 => 66.8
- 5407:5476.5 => 67.2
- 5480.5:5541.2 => 66.3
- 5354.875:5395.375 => 68.2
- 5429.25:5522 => 66.8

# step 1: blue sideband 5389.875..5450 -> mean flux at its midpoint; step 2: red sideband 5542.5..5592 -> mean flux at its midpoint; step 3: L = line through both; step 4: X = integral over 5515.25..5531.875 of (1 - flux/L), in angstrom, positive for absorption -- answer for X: -0.3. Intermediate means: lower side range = 66.6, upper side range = 66.7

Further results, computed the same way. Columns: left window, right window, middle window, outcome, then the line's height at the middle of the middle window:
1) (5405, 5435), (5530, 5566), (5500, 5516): 0.9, 67.7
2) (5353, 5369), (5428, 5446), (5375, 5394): 0.0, 68.4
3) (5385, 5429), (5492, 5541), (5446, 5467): -0.4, 66.4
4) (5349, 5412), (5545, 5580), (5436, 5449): -0.1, 66.9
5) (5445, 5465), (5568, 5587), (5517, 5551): -0.6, 66.3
